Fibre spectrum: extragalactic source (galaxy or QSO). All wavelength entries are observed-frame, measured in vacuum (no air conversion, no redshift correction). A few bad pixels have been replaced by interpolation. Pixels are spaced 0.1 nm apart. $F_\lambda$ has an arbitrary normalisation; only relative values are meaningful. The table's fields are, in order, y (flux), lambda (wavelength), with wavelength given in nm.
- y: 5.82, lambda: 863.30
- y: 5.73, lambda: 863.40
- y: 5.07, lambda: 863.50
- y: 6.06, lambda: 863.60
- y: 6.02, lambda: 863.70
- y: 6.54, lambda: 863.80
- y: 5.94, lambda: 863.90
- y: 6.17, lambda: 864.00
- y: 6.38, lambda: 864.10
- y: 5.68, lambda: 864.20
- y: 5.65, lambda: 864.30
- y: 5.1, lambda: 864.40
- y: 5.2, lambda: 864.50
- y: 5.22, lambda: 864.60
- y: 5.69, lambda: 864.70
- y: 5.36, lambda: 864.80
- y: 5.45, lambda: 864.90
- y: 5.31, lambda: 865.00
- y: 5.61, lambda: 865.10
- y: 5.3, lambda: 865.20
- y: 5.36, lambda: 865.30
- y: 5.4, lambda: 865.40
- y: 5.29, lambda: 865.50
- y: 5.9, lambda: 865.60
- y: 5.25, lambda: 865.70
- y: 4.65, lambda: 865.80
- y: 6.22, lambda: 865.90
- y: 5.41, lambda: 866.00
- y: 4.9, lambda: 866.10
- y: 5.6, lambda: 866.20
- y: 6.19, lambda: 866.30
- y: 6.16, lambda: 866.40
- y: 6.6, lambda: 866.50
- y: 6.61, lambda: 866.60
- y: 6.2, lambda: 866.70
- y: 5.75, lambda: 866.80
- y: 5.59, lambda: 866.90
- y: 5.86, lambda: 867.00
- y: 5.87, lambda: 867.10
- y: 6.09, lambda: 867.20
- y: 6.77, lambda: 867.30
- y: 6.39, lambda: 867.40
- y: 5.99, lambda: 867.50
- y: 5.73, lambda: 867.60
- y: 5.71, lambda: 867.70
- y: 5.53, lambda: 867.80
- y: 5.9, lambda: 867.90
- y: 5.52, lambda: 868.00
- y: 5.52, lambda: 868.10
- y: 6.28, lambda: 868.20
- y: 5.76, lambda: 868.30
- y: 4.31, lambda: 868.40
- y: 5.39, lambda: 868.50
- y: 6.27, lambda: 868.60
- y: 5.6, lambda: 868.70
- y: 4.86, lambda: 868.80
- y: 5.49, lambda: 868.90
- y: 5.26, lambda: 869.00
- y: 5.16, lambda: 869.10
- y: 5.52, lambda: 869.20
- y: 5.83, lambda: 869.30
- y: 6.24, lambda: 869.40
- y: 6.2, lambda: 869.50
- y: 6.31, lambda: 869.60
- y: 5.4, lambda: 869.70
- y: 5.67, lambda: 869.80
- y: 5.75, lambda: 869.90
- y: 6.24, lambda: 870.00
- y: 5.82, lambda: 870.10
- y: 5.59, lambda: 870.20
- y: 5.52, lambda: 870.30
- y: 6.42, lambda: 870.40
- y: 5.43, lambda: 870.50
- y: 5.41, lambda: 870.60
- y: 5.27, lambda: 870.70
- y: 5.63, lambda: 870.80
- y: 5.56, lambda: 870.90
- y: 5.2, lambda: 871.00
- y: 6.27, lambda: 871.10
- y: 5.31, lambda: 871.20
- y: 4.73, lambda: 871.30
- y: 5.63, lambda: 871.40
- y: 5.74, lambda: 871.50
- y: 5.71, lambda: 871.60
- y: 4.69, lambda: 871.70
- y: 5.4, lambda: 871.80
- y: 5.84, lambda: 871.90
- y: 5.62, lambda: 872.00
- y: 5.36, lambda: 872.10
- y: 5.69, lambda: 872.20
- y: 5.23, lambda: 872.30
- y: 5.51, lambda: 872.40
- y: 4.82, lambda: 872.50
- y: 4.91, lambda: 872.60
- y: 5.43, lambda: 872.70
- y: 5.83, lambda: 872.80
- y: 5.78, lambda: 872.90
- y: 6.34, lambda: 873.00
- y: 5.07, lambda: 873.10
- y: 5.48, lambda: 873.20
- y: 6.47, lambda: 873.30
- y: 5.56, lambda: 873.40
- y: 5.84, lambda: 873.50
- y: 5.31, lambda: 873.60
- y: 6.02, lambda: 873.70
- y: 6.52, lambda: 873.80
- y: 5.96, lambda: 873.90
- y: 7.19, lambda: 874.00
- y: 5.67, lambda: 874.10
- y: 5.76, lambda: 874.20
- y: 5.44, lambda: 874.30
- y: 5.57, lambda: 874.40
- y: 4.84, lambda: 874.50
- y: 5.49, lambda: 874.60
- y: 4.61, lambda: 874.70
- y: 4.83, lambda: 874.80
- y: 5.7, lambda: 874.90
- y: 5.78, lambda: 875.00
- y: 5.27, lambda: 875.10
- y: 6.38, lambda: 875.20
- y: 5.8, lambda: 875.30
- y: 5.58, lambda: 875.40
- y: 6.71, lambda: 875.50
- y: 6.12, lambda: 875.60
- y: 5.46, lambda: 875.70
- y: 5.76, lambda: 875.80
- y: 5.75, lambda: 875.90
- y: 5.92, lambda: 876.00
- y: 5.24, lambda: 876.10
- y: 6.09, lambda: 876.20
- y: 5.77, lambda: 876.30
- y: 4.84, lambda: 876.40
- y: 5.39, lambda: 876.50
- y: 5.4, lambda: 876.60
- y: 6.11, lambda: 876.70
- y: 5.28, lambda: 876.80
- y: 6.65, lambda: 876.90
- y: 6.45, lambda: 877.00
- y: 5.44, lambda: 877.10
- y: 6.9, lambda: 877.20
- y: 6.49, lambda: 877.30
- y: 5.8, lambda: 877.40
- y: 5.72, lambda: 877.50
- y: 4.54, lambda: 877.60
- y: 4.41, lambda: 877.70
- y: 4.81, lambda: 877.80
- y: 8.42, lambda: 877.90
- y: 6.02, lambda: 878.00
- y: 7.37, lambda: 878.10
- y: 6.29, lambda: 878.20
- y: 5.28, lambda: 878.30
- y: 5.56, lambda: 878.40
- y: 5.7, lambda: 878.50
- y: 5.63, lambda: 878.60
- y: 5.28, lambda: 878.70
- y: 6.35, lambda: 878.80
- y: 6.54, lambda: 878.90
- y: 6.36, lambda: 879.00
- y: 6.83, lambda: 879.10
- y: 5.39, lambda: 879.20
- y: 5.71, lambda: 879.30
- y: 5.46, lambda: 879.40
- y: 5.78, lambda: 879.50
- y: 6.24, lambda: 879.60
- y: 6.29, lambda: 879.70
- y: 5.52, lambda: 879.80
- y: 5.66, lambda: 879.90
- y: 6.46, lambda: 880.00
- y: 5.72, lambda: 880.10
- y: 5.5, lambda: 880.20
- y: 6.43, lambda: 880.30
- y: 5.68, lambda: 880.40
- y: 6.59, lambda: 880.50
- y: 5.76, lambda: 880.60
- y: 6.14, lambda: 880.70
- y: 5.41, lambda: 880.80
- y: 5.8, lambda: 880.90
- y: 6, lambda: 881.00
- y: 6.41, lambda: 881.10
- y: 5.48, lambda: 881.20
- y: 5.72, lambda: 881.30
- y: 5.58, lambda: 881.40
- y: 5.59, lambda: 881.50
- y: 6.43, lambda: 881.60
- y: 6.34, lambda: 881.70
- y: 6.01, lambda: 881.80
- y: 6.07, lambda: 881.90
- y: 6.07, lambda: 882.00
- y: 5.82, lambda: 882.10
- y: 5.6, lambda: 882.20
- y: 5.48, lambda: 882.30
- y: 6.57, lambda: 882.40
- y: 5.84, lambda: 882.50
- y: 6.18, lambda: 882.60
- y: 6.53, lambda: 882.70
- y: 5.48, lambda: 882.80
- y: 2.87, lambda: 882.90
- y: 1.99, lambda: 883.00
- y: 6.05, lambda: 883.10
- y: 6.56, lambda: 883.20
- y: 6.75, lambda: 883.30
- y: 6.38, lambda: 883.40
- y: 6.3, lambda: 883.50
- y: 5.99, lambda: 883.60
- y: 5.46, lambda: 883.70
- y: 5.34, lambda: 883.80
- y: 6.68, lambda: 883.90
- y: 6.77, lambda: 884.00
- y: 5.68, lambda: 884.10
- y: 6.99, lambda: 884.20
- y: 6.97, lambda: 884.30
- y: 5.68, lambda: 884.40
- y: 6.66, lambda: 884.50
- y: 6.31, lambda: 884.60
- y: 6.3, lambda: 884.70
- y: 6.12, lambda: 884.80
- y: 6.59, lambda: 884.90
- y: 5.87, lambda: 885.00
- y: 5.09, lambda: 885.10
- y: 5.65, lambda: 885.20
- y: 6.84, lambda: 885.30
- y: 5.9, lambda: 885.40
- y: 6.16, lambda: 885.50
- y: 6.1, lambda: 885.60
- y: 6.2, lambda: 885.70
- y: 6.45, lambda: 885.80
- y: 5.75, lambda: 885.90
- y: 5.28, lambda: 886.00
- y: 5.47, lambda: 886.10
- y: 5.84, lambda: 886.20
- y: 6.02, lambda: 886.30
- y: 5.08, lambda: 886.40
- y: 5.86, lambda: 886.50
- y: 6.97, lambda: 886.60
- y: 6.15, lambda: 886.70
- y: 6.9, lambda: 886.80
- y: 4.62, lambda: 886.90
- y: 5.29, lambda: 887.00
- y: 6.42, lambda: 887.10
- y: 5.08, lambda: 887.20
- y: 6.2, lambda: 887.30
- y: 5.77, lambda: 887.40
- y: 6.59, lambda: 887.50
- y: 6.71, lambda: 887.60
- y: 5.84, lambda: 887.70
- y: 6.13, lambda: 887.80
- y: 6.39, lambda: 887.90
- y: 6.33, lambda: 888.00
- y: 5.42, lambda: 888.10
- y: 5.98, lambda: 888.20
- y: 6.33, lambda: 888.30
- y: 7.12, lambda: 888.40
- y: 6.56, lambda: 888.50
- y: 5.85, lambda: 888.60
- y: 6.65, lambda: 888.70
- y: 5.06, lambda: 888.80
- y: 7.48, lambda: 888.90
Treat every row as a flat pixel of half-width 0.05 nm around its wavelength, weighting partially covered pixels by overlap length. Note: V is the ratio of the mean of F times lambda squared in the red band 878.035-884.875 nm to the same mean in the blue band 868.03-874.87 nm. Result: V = 1.09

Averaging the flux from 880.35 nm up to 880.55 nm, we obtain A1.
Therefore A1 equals 6.13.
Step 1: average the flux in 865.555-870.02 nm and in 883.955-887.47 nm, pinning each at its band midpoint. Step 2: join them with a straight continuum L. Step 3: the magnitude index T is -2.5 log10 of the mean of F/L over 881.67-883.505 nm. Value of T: 0.05 mag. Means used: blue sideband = 5.76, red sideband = 6.03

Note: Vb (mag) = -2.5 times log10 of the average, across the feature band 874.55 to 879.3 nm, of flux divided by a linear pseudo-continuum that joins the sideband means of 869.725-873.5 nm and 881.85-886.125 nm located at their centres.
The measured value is -0.02 mag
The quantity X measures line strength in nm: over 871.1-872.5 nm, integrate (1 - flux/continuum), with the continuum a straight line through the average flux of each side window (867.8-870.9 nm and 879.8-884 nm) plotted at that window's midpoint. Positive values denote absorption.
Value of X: 0.063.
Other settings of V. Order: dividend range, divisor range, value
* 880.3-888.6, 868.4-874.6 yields 1.09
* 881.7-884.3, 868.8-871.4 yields 1.07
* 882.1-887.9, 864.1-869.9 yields 1.09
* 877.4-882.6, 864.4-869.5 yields 1.08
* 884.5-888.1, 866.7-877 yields 1.09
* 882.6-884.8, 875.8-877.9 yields 1.05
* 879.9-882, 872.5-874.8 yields 1.07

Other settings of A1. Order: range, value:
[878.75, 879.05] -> 6.42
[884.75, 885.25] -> 5.86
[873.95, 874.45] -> 5.93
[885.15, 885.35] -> 6.25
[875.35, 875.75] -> 5.97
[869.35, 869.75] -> 6.04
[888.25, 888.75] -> 6.5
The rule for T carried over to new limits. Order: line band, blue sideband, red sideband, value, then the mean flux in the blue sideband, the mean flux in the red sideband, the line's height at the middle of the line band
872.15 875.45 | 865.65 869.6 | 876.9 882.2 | 0.043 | 5.76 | 5.95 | 5.86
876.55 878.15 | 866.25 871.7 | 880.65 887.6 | -0.026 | 5.75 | 5.93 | 5.85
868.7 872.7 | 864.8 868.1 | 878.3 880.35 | 0.048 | 5.74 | 5.9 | 5.8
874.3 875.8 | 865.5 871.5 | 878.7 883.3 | 0.037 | 5.71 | 5.83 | 5.78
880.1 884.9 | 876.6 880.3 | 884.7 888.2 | 0.006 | 5.94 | 5.98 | 5.96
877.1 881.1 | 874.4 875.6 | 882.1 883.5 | -0.068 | 5.57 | 5.6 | 5.58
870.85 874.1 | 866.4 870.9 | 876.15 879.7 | 0.039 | 5.78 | 5.9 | 5.83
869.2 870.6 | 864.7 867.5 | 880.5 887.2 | -0.012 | 5.75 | 5.92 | 5.78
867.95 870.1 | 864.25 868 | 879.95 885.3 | 0.016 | 5.7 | 5.93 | 5.74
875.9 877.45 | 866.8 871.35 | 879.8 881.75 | -0.001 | 5.69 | 5.92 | 5.84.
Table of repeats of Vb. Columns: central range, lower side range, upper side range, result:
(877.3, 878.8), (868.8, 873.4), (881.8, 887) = -0.01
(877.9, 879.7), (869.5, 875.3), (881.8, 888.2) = -0.05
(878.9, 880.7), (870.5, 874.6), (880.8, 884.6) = -0.03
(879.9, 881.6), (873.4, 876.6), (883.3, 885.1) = 0.02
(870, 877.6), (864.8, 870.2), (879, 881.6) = 0.03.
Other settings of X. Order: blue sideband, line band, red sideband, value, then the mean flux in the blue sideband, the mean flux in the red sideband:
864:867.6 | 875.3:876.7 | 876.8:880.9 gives 0.04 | 5.72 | 5.95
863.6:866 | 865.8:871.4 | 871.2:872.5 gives -0.24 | 5.6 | 5.4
